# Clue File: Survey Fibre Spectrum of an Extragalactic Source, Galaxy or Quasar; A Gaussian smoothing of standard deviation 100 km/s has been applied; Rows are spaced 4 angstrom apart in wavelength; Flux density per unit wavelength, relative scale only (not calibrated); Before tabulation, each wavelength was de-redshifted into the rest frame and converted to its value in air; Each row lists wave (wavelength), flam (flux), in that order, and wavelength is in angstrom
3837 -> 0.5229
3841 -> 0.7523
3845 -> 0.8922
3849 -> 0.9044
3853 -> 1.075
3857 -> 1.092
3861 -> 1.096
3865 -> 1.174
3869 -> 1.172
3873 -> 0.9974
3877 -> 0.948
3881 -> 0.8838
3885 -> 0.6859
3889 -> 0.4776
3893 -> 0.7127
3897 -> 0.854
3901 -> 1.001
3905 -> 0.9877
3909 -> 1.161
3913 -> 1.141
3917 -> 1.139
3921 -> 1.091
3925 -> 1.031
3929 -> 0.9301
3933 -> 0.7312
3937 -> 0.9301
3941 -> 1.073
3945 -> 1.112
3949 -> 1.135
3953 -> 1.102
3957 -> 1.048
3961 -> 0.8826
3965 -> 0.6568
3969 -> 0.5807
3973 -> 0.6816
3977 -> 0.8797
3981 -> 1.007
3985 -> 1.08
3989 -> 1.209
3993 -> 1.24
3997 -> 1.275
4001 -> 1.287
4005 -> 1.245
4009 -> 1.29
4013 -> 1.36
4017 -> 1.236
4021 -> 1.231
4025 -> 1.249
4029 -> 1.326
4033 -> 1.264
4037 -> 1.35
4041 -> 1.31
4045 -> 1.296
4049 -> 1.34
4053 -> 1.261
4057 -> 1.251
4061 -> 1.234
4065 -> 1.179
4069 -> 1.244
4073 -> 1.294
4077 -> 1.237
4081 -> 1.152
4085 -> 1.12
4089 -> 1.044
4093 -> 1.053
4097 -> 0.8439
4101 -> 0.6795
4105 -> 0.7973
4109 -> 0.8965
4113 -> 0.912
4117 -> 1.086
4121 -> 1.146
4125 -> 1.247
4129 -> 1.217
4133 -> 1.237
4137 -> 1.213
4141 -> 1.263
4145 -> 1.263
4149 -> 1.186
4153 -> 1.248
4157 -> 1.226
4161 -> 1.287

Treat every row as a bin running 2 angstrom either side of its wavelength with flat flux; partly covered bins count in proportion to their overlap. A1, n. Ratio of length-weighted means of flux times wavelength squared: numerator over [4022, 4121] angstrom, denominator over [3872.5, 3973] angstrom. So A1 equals 1.33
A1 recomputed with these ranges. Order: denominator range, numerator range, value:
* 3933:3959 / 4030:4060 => 1.31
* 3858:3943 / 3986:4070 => 1.40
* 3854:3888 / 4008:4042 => 1.41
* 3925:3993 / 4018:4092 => 1.37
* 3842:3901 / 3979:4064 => 1.46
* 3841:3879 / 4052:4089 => 1.31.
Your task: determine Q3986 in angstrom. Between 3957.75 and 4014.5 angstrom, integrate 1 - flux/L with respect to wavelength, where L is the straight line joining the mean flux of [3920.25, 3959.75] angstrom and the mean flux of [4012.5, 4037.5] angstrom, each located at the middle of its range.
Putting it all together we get 5.9 angstrom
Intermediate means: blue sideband 1.01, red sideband 1.28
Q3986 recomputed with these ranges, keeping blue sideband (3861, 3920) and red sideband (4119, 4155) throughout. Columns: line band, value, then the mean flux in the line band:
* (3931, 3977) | 5.57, 0.902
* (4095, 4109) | 4.67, 0.791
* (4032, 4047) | -2.52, 1.31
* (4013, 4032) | -2.93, 1.27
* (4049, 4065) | -1.59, 1.25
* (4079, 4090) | 0.54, 1.11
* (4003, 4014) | -2.09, 1.29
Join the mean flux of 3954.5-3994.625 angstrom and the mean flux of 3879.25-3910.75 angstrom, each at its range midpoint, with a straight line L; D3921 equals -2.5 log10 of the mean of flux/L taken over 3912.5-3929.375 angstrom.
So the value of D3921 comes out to -0.23 mag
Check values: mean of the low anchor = 0.843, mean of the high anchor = 0.926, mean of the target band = 1.07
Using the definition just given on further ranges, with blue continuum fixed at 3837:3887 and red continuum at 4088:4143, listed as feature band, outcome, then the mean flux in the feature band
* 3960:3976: 0.38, 0.7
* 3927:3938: 0.14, 0.858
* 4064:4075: -0.21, 1.24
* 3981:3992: -0.13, 1.13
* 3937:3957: -0.10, 1.08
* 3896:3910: -0.03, 1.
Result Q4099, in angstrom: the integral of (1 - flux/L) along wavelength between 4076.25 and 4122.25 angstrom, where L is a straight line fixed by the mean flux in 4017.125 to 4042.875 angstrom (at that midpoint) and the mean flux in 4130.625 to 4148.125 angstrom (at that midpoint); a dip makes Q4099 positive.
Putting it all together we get 9.8 angstrom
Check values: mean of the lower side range 1.28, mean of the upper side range 1.24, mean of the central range 0.988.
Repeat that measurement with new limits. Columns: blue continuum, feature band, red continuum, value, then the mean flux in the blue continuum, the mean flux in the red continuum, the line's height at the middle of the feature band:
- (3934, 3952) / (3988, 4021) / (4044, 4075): -3.1 angstrom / 1.05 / 1.26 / 1.16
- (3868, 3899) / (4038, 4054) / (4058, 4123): -4.7 angstrom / 0.831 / 1.06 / 1.01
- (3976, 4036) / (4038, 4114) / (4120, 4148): 6.5 angstrom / 1.22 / 1.23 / 1.22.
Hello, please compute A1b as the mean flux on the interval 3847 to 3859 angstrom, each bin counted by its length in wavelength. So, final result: 1.02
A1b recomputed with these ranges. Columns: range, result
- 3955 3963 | 0.965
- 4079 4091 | 1.11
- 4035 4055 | 1.31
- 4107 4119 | 0.965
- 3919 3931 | 1.02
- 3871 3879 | 0.973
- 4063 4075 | 1.24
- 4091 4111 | 0.854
